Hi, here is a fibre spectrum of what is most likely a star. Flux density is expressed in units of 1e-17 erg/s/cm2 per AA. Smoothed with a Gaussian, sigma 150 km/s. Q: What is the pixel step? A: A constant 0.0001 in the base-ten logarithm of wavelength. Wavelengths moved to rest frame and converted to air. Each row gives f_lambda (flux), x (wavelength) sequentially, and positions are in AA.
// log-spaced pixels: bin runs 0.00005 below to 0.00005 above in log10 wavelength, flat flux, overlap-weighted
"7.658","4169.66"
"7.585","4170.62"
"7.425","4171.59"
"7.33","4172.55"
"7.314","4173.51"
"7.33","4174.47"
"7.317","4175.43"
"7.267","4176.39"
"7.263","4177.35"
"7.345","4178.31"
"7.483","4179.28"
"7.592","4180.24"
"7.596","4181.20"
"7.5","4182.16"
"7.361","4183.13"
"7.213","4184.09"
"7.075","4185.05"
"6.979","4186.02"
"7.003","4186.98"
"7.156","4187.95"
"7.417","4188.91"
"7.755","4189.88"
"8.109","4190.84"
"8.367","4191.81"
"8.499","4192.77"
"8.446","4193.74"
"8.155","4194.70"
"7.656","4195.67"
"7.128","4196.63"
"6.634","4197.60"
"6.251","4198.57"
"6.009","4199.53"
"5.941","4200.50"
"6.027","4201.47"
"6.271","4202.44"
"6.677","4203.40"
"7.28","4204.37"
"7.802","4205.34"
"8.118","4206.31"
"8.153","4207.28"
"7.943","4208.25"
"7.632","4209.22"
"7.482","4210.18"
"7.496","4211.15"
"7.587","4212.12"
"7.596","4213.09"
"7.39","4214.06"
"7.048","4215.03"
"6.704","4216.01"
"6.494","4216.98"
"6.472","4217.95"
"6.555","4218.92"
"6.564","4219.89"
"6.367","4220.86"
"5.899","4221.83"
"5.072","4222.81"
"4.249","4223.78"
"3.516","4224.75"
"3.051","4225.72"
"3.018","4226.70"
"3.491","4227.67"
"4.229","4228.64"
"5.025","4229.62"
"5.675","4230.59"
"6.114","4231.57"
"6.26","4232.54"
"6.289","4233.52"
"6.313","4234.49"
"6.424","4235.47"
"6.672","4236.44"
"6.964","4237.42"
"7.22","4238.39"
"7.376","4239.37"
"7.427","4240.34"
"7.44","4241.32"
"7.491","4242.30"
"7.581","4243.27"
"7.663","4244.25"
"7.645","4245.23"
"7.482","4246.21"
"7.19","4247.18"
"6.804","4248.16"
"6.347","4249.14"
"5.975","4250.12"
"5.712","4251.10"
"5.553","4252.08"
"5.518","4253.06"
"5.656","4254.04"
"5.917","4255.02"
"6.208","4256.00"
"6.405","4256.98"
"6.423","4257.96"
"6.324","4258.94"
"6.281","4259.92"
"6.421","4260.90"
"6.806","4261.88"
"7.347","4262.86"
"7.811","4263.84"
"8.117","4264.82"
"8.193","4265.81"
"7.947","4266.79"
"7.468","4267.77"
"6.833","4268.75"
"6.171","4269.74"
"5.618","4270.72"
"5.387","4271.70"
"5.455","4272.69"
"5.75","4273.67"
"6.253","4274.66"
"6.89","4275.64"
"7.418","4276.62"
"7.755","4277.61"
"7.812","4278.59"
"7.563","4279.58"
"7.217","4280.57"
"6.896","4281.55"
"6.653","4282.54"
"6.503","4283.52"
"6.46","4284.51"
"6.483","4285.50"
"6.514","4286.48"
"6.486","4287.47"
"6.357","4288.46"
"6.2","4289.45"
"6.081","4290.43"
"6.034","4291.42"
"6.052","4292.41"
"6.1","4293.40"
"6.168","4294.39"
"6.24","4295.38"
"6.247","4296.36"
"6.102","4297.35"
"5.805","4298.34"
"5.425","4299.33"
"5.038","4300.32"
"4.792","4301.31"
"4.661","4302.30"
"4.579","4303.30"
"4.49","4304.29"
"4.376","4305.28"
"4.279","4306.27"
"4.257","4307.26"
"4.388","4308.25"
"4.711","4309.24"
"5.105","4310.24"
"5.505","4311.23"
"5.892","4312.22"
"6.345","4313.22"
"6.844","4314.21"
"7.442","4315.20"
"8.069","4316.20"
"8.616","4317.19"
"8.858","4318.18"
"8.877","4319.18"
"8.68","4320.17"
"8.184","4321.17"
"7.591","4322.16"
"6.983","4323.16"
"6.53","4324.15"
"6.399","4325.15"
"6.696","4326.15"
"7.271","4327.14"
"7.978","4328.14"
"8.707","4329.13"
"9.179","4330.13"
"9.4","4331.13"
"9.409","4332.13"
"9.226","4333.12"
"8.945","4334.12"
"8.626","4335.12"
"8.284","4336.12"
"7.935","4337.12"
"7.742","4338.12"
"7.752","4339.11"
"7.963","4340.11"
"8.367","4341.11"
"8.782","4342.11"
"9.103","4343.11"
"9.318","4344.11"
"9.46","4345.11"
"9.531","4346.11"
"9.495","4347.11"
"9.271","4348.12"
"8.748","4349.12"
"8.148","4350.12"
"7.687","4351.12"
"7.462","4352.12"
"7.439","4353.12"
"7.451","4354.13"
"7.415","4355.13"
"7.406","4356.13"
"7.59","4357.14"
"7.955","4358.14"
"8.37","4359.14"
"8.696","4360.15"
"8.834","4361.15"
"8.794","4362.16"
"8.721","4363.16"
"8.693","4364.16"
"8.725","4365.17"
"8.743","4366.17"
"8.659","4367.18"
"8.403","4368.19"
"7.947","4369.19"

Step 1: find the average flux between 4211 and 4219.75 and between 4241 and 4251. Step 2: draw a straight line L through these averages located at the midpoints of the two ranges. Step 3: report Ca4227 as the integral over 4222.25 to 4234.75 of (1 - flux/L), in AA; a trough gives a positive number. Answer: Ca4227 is 4.03 AA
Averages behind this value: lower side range 7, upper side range 7.1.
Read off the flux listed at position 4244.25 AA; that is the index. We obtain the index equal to 7.663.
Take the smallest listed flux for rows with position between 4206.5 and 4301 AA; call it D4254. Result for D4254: 3.018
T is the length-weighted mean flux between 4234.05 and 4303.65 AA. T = 6.54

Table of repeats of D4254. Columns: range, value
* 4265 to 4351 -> 4.257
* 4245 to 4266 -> 5.518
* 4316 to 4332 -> 6.399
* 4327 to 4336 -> 7.271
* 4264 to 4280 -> 5.387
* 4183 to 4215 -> 5.941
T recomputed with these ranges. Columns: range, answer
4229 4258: 6.55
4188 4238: 6.56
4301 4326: 6.28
